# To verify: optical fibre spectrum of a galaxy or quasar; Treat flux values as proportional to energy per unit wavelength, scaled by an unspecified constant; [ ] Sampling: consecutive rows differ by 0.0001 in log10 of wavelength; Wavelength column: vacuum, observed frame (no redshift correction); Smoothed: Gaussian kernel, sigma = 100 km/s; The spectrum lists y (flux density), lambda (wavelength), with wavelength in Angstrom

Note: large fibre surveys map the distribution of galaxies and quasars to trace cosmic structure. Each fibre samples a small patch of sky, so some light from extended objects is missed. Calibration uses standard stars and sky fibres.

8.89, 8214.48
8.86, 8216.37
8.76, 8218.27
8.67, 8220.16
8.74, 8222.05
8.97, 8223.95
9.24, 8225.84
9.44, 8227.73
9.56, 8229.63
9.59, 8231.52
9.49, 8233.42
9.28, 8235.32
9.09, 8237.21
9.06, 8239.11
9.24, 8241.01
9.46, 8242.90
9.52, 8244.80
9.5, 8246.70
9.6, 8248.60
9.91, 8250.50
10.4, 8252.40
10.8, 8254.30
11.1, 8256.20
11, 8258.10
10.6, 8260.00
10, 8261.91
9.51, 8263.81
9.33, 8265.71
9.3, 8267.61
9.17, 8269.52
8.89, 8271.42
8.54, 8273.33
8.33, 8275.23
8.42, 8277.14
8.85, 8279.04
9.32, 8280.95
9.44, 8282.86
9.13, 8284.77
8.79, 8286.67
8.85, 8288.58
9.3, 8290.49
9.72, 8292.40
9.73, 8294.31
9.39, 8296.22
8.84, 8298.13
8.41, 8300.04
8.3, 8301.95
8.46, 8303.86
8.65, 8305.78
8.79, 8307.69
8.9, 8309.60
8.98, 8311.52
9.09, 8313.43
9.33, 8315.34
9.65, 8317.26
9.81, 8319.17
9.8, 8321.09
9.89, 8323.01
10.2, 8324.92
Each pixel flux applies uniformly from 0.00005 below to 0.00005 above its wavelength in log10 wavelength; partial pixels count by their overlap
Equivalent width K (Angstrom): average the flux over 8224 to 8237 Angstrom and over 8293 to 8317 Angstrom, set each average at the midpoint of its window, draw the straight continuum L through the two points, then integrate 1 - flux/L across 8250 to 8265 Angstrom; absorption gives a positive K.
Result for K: -1.9 Angstrom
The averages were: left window 9.39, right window 8.94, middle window 10.4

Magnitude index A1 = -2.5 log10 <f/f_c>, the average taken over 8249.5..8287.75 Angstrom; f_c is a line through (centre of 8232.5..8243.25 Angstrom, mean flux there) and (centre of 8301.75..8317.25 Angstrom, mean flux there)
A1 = -0.05 mag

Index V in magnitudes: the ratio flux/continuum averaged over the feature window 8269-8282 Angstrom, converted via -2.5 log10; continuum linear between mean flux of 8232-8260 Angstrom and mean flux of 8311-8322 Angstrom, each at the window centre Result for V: 0.11 mag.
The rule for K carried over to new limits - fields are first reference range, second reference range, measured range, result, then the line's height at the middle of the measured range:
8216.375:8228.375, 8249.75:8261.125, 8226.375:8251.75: 0.9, 9.8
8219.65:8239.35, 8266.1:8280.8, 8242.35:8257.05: -1.6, 9.04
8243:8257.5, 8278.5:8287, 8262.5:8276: 0.7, 9.54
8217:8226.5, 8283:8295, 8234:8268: -3.0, 9.03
